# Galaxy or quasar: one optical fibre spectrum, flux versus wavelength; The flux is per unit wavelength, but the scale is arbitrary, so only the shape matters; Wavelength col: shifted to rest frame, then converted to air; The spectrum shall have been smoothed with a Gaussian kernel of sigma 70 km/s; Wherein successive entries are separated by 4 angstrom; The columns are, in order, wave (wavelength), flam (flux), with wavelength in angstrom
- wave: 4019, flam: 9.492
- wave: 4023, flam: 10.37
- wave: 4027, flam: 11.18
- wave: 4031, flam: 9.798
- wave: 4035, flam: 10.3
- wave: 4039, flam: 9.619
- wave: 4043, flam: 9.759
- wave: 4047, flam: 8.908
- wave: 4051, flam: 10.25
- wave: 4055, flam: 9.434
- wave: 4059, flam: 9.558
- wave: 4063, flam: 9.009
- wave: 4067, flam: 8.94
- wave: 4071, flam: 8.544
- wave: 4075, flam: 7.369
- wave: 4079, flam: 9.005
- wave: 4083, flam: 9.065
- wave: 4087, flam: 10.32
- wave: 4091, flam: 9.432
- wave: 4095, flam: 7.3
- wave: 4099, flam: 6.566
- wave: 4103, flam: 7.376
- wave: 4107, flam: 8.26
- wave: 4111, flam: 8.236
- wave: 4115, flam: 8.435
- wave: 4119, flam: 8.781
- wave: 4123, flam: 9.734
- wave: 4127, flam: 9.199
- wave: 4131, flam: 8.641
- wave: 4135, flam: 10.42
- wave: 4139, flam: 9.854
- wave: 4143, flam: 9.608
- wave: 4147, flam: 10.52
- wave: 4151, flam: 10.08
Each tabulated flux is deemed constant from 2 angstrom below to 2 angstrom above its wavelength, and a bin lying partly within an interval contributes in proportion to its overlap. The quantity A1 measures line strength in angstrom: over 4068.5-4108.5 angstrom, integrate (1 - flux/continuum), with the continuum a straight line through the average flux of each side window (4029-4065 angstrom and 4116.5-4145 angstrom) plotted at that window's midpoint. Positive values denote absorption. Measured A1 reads 5.1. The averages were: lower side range 9.63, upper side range 9.44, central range 8.33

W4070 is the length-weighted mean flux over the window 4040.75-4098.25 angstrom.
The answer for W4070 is 9.01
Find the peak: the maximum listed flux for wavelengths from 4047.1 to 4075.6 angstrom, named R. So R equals 10.25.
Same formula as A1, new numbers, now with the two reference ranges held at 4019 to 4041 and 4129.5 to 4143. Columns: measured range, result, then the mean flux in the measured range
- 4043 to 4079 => 3.6 angstrom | 9.04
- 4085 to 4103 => 2.9 angstrom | 8.29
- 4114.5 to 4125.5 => 0.8 angstrom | 9.07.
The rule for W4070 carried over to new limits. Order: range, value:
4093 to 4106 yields 7.17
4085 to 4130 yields 8.52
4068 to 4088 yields 8.79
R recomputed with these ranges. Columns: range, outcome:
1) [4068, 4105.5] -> 10.32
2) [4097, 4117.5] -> 8.435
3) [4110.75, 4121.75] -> 8.781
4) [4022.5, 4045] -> 11.18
